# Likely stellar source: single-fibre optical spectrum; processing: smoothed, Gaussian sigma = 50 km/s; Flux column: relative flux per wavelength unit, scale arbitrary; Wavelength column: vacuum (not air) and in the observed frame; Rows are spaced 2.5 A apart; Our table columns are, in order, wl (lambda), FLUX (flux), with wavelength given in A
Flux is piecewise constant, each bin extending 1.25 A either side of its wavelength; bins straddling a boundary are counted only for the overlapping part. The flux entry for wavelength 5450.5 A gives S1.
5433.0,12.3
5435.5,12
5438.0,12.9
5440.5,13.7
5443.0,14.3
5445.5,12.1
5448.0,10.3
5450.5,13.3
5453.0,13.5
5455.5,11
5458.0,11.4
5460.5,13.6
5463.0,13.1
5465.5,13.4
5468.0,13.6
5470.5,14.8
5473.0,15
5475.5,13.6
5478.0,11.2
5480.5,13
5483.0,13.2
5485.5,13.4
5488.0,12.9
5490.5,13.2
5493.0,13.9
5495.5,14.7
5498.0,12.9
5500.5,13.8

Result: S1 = 13.3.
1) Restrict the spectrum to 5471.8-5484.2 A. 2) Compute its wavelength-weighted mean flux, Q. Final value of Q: 13.2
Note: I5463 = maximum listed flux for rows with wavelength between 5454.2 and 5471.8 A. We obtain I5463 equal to 14.8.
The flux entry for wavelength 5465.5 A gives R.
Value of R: 13.4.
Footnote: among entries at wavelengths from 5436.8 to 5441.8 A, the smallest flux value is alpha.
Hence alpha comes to 12.9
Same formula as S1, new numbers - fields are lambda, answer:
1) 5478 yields 11.2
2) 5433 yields 12.3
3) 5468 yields 13.6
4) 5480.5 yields 13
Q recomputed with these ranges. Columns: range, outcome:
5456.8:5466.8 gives 12.9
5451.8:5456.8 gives 12.2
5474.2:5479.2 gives 12.4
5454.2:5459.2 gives 11.2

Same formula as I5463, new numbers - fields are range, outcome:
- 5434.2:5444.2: 14.3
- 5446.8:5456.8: 13.5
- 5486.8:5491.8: 13.2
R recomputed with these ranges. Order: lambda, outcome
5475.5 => 13.6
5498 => 12.9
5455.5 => 11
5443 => 14.3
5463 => 13.1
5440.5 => 13.7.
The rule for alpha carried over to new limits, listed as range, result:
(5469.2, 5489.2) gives 11.2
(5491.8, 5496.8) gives 13.9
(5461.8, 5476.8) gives 13.1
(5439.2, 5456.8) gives 10.3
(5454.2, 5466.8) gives 11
